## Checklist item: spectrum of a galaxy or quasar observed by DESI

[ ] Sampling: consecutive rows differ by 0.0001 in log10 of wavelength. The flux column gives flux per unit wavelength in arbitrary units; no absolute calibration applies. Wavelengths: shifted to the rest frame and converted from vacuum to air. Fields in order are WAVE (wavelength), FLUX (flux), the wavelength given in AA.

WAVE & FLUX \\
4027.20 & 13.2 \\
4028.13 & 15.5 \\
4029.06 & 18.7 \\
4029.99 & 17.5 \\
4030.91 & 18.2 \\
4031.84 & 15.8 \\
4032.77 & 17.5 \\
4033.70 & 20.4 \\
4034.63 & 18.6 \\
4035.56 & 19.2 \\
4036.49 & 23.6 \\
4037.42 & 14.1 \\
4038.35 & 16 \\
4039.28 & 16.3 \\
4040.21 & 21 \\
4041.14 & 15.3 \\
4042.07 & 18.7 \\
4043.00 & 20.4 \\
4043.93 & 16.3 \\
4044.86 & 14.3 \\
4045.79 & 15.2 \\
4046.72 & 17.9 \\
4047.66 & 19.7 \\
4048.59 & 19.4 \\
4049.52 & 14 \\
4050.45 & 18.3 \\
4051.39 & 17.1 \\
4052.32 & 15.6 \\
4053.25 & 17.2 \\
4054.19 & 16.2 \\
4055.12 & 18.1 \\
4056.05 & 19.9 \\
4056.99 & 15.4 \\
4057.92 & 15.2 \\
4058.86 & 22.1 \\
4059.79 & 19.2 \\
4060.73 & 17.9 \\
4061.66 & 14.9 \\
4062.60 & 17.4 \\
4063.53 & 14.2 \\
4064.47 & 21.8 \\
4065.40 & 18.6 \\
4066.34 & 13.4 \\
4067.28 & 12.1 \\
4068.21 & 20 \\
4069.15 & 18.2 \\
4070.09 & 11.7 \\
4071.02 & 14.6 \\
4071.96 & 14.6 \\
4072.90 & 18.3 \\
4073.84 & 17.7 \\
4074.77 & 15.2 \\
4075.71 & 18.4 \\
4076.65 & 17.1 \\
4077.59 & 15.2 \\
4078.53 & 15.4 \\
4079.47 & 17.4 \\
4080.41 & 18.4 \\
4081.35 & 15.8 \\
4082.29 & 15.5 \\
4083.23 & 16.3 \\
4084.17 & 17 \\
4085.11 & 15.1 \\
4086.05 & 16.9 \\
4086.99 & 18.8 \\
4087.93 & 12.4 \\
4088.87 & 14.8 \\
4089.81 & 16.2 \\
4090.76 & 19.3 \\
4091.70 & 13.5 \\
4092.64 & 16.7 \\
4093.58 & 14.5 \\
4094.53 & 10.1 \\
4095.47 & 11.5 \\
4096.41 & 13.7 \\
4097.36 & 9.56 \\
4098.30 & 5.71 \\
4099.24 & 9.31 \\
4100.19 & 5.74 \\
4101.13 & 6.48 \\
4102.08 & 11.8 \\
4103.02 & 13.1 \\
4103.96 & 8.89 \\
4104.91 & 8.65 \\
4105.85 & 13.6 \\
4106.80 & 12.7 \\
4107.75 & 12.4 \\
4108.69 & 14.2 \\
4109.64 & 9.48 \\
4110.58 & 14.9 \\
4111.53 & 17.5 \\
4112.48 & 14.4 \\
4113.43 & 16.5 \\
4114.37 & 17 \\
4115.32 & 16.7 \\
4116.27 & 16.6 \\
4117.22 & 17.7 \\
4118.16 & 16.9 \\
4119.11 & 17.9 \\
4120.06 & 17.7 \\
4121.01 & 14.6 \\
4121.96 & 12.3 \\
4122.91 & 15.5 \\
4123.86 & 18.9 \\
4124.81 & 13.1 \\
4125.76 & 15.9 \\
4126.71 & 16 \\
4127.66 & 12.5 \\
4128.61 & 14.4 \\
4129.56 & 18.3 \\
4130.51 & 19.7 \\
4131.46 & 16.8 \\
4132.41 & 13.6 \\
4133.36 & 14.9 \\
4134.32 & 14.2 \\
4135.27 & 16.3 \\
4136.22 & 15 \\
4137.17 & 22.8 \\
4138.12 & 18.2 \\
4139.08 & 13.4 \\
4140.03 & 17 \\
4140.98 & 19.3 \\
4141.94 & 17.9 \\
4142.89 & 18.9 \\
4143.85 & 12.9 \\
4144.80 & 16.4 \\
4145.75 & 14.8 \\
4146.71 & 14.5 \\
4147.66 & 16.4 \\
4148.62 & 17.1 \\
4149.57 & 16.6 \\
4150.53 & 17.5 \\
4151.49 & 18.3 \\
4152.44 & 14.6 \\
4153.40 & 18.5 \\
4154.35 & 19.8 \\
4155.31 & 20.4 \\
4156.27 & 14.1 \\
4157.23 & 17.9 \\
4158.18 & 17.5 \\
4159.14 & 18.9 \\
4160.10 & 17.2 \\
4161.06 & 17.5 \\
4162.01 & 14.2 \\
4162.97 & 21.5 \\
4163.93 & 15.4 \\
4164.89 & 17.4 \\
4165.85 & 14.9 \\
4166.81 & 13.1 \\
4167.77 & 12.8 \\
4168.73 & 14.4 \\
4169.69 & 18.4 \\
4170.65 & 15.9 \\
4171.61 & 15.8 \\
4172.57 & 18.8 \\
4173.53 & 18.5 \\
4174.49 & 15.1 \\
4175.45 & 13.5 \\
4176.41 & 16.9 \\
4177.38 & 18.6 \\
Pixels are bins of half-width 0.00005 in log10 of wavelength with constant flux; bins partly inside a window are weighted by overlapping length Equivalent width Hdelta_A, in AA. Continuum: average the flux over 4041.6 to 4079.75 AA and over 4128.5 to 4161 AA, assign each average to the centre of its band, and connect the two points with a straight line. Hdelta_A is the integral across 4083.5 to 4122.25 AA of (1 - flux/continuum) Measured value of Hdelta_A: 7.3 AA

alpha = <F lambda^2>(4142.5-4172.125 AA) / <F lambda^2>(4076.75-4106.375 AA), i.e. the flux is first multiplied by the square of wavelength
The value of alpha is 1.27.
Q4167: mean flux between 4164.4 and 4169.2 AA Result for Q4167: 14.5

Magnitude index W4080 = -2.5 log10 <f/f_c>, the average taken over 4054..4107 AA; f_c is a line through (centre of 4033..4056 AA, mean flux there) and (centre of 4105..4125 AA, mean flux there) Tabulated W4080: 0.10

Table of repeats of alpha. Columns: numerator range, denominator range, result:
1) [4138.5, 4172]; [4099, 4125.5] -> 1.23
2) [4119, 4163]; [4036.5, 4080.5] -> 1.02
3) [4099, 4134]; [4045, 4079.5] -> 0.87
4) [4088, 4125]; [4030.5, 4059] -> 0.80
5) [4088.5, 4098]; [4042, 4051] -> 0.81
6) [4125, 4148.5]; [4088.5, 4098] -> 1.20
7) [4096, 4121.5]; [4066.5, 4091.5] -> 0.82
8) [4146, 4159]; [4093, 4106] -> 1.73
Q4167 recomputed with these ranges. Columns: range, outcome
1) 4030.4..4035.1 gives 18.1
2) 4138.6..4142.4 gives 16.9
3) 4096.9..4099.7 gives 8.2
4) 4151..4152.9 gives 16.5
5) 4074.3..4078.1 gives 16.5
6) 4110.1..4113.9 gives 15.8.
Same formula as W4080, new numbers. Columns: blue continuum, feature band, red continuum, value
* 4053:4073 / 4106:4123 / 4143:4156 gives 0.106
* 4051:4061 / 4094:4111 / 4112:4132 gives 0.480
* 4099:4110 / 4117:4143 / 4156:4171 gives -0.247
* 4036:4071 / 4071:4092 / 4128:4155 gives 0.047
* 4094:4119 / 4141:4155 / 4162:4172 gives -0.138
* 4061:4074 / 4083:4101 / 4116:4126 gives 0.208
